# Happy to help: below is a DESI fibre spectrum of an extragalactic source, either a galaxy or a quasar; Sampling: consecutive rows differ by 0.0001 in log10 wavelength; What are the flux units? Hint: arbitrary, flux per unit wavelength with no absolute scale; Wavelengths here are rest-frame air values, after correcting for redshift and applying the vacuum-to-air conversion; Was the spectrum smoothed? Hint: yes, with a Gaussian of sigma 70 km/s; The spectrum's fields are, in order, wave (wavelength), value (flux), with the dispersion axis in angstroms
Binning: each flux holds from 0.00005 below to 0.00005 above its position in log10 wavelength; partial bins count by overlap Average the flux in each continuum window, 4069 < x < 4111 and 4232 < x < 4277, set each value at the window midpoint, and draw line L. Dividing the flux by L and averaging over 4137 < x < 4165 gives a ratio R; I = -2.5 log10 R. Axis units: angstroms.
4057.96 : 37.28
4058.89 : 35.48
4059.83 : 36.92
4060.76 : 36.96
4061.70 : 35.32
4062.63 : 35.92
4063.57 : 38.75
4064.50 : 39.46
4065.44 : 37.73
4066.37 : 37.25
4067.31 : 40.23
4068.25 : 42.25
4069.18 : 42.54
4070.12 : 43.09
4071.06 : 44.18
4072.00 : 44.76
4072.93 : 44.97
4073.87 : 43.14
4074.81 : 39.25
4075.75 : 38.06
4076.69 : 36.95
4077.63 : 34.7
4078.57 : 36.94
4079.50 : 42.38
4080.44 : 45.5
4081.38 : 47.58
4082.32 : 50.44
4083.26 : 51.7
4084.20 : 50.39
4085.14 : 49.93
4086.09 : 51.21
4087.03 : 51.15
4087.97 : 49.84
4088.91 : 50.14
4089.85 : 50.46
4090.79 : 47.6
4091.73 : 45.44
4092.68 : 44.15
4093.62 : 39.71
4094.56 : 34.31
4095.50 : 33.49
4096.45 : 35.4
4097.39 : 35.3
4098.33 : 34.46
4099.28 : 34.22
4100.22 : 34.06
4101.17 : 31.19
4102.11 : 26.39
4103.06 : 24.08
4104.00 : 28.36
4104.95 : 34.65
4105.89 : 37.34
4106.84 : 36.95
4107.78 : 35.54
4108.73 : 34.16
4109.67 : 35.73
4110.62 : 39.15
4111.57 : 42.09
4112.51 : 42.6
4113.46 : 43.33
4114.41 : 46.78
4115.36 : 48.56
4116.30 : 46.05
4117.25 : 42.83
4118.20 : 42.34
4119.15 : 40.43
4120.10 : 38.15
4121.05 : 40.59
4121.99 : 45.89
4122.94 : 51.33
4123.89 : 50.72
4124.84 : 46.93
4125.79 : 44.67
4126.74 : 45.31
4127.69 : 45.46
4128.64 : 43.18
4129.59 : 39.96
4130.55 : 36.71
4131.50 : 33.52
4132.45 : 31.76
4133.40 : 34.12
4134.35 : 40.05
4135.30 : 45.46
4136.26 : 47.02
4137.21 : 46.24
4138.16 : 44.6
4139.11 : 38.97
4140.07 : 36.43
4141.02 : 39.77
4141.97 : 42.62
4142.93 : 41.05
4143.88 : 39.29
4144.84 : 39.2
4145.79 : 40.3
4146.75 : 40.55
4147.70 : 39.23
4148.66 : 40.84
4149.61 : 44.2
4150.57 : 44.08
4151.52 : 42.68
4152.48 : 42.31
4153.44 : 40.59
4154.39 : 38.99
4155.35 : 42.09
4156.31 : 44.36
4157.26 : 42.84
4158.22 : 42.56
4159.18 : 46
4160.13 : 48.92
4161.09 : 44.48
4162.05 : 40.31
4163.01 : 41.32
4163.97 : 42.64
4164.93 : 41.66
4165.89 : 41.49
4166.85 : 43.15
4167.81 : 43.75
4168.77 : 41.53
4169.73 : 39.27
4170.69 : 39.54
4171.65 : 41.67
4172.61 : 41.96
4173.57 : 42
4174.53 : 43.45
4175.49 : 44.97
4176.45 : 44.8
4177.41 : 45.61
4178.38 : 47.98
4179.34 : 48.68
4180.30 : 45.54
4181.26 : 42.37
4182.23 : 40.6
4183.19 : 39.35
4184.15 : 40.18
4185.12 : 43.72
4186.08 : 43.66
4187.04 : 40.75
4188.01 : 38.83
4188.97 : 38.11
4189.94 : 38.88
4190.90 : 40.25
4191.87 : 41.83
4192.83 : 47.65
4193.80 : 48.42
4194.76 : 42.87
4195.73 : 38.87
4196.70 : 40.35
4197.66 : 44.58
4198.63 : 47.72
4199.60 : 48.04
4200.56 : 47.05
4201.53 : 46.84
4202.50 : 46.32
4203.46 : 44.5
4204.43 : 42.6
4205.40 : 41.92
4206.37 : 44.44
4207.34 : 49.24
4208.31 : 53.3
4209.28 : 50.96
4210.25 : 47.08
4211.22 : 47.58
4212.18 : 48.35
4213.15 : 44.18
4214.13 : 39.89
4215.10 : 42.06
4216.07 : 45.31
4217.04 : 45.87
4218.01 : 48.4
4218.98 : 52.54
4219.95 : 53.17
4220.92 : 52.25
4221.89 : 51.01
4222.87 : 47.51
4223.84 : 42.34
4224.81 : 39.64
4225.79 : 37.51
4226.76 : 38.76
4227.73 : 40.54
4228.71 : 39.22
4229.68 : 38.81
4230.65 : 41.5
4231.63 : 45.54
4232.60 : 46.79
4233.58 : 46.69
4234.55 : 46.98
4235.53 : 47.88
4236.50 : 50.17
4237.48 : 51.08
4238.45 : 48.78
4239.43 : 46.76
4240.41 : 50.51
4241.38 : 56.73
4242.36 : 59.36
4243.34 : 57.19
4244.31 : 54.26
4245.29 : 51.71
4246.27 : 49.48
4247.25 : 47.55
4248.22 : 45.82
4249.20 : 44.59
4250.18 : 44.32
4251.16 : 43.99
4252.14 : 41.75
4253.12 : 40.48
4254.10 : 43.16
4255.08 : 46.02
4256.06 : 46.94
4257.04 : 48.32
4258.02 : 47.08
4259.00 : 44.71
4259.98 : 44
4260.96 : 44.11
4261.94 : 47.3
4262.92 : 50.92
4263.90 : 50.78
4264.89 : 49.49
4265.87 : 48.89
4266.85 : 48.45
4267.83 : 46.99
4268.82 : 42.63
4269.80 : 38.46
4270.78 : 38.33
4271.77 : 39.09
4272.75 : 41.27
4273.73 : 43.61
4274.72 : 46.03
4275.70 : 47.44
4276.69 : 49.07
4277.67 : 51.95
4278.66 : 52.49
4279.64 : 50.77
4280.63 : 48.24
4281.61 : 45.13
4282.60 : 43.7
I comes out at 0.02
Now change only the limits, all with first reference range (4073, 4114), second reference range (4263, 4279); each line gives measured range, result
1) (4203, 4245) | -0.06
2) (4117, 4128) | -0.09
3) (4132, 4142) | 0.03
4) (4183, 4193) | 0.06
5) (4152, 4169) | -0.01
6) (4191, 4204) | -0.03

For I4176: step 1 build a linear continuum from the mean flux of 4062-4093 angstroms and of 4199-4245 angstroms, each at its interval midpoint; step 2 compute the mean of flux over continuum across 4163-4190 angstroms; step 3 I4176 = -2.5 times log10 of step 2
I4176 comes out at 0.09 mag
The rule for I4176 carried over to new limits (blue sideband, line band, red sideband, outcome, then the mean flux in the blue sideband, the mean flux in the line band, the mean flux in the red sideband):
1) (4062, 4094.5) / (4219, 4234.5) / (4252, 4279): 0.021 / 43.6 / 44.4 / 45.7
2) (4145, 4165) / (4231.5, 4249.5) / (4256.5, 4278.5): -0.113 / 42.4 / 50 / 46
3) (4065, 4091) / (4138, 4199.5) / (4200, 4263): 0.084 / 44.4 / 42.3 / 46.6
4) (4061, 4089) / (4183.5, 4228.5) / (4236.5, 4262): 0.050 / 43.1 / 44.6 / 48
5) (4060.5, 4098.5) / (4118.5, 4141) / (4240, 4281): 0.043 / 42.4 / 42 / 47.2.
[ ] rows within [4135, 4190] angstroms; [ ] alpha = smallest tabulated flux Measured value 36.43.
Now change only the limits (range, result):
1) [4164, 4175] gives 39.27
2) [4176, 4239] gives 37.51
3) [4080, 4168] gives 24.08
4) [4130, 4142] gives 31.76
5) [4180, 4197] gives 38.11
